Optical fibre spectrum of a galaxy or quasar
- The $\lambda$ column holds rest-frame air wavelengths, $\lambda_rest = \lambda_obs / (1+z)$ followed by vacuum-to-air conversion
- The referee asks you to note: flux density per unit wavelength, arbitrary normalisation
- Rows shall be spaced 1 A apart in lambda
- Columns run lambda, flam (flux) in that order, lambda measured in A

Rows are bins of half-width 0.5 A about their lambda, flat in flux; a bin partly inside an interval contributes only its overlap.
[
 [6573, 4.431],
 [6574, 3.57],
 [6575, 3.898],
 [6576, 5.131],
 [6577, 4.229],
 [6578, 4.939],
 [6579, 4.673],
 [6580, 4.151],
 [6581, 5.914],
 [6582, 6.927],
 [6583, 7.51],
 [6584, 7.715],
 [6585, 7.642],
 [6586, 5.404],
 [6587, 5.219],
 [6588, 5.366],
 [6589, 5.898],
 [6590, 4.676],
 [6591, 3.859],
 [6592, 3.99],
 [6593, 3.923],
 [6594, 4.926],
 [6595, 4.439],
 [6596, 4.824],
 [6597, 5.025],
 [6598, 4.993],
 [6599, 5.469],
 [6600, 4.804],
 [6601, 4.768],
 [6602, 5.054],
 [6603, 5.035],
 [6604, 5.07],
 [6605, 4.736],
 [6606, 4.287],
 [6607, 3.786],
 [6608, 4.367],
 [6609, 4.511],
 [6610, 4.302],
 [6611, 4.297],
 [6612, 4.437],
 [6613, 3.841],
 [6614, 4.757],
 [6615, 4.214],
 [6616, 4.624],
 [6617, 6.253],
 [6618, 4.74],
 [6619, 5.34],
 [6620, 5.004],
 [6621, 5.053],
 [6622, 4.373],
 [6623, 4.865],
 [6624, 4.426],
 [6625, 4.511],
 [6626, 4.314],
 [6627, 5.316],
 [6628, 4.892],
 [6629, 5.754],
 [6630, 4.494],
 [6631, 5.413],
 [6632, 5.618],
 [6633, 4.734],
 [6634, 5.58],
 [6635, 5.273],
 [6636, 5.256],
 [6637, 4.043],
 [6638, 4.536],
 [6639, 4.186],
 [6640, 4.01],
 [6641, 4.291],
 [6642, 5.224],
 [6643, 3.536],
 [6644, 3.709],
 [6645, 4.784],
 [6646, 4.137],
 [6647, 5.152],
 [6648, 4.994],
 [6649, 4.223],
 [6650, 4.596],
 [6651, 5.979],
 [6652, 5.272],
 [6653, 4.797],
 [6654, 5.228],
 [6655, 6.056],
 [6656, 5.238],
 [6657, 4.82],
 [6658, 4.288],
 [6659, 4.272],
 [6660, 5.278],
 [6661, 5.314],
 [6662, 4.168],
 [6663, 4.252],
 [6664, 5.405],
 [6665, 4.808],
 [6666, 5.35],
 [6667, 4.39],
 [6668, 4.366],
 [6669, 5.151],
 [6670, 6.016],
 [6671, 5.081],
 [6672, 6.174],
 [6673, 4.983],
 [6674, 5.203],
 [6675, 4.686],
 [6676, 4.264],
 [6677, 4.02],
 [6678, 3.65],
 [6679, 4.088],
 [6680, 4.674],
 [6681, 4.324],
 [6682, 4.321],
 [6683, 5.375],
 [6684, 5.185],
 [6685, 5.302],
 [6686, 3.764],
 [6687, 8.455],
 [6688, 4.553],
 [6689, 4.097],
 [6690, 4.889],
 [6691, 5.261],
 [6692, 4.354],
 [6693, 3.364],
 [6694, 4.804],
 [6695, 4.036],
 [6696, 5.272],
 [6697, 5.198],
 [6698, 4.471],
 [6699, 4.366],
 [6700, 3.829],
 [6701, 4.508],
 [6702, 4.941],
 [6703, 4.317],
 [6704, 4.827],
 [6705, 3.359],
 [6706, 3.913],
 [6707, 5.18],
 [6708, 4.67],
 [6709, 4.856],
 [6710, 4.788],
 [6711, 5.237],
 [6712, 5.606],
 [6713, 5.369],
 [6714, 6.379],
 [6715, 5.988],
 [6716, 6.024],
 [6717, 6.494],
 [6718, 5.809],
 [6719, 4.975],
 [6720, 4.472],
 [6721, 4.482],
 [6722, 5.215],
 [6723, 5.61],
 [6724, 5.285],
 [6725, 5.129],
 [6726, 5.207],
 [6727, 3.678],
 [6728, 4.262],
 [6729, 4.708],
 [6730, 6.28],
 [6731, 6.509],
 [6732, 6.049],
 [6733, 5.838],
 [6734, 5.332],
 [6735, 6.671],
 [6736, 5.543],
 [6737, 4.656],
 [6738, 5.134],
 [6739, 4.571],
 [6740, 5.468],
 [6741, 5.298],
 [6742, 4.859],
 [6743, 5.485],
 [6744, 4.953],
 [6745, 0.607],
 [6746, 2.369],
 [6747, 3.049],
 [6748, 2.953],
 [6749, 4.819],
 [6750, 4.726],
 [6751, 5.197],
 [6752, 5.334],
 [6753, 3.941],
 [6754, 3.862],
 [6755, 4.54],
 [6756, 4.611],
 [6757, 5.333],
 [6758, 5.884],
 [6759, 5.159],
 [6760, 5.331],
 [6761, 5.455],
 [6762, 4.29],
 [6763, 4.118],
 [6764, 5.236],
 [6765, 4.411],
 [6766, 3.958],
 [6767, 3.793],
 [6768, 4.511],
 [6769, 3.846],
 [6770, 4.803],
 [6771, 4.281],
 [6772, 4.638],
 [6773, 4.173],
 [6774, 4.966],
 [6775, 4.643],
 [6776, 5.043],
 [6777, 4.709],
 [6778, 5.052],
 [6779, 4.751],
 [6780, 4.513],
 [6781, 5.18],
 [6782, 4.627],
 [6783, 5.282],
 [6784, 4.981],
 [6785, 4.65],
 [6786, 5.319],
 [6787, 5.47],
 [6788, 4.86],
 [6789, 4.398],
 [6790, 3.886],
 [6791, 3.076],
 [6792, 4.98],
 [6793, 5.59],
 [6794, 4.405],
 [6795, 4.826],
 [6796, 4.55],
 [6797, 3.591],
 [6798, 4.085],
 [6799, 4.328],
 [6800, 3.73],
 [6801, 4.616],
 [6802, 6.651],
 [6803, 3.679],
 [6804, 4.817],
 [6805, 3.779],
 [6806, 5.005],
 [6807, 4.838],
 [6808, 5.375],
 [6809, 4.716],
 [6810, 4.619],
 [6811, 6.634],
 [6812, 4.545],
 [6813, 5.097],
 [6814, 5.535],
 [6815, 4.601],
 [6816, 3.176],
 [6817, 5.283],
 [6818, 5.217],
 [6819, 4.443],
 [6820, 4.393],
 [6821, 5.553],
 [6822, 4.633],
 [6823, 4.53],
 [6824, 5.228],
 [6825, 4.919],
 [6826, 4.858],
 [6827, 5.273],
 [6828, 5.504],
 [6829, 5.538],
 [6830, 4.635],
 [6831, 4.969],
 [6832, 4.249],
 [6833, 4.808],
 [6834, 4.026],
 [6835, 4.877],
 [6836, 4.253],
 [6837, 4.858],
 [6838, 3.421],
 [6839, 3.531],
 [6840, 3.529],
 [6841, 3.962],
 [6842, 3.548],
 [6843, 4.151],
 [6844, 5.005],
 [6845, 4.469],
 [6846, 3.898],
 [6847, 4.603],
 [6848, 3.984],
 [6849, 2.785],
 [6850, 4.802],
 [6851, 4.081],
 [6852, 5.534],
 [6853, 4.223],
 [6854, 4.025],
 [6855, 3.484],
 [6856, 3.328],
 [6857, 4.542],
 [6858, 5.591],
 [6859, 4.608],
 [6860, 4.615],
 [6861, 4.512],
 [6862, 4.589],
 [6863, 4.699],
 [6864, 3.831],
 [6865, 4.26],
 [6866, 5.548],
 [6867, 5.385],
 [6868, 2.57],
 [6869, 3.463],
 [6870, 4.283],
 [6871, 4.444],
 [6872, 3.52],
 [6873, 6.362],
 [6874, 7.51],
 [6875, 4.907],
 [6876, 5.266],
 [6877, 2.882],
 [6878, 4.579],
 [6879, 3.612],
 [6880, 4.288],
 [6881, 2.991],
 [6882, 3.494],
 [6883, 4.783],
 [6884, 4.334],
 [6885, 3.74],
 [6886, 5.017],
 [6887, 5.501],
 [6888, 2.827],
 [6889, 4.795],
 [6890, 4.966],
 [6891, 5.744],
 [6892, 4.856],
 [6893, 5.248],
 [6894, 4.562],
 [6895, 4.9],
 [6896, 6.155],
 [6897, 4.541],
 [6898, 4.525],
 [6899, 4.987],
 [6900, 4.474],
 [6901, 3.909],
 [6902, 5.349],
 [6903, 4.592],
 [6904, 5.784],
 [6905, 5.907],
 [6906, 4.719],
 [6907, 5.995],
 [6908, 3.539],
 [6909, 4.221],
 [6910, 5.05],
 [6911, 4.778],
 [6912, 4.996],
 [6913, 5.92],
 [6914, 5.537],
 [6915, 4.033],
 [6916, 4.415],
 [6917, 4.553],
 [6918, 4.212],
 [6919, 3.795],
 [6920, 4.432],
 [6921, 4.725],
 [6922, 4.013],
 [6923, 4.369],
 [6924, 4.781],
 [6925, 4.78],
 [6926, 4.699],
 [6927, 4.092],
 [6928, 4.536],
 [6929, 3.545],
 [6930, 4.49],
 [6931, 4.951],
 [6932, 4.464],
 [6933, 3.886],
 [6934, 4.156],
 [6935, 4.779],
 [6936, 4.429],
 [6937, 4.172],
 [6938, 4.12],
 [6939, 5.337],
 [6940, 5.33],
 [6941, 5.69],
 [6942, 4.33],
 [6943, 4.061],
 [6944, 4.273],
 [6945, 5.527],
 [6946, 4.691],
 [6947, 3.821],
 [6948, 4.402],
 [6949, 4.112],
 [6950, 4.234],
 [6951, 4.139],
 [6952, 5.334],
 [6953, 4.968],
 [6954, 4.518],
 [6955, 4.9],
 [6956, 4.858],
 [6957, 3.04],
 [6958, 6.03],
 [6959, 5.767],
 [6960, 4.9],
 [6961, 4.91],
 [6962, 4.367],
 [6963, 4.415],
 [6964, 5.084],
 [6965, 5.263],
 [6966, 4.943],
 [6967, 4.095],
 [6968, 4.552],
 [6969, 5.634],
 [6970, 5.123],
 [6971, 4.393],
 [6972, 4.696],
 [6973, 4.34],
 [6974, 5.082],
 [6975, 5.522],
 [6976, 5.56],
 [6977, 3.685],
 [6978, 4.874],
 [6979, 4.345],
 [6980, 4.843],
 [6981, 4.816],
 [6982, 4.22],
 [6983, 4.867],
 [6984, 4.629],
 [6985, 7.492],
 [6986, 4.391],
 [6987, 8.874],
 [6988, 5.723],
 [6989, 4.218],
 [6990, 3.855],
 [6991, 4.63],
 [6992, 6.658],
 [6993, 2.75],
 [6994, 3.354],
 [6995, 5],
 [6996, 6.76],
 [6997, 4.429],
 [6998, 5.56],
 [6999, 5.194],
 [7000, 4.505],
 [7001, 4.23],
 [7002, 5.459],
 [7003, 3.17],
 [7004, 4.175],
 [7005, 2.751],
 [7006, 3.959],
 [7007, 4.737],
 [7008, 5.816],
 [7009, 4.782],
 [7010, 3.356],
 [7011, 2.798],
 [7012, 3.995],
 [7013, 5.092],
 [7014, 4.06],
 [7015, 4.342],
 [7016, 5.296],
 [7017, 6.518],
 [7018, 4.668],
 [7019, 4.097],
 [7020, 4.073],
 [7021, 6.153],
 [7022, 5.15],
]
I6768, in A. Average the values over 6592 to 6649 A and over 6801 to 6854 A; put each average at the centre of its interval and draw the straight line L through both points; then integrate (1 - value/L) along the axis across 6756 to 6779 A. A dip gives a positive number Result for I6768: -0.31 A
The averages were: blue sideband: 4.71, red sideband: 4.62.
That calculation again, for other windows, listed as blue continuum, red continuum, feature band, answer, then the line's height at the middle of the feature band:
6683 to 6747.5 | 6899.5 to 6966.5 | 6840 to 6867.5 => 2.3 A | 4.76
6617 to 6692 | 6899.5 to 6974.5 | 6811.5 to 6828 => -0.4 A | 4.75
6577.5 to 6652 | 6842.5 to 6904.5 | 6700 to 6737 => -3.4 A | 4.75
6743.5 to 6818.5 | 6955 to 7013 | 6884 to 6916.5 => -1.1 A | 4.69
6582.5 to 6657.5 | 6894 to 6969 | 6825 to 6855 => 2.3 A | 4.75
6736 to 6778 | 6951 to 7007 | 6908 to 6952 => 2.1 A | 4.76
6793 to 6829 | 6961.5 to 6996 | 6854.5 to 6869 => 1.4 A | 4.83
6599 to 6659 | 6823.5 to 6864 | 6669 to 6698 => -0.9 A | 4.68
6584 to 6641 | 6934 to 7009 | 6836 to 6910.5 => 4.7 A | 4.8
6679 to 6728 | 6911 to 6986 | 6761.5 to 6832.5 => 1.6 A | 4.82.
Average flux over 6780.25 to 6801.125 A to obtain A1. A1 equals 4.59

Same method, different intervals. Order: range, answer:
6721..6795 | 4.76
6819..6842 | 4.59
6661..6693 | 4.84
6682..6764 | 4.89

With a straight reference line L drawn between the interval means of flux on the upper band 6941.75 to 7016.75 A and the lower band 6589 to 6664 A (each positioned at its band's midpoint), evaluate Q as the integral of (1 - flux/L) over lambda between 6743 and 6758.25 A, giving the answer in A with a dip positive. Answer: 1.86 A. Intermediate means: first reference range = 4.75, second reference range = 4.72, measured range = 4.16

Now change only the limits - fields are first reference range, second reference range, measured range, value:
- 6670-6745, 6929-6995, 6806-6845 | 1.5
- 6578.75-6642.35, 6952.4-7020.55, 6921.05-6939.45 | 1.4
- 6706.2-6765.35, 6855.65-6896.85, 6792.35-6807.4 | 0.7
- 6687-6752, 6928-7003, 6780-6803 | 0.9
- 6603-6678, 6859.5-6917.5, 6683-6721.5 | -1.4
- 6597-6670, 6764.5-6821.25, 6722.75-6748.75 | -0.6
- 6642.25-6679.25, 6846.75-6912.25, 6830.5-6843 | 1.2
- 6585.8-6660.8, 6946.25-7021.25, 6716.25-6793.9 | -0.4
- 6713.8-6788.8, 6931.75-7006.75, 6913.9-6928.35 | 1.0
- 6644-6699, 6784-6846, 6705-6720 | -1.6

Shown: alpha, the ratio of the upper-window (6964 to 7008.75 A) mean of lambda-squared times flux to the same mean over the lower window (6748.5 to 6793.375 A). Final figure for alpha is 1.09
